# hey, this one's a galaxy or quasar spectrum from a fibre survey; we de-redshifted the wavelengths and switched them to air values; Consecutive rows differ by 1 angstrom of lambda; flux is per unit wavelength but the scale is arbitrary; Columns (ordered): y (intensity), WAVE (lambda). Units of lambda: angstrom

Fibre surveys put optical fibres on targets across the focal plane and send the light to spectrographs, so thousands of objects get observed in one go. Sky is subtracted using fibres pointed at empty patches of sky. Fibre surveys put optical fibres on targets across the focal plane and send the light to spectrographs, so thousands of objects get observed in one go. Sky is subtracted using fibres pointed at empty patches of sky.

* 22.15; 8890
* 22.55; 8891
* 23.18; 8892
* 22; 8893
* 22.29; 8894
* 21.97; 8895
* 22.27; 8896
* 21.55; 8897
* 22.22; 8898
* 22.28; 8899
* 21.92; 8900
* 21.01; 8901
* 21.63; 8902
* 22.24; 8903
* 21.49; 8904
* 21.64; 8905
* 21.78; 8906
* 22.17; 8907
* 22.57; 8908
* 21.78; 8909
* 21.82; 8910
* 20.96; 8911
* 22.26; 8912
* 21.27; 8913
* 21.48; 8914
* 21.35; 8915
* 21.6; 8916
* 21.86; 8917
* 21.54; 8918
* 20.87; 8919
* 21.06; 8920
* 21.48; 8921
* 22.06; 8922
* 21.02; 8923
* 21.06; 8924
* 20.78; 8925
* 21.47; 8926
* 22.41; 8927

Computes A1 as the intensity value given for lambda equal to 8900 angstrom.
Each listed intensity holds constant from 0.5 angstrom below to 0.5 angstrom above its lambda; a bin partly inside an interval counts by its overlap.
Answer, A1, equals 21.92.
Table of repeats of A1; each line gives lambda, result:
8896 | 22.27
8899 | 22.28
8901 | 21.01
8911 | 20.96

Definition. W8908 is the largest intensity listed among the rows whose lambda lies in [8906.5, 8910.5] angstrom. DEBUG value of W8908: 22.57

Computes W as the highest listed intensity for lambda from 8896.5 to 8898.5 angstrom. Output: 22.22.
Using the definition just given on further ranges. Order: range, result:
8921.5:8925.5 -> 22.06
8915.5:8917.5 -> 21.86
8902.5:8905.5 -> 22.24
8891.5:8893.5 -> 23.18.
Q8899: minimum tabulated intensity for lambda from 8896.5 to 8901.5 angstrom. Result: 21.01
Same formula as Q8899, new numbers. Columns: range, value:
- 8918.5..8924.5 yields 20.87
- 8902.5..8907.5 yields 21.49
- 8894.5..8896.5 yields 21.97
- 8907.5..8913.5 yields 20.96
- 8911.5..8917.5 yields 21.27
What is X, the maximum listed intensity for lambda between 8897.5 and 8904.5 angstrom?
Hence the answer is 22.28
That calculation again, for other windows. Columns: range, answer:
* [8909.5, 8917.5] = 22.26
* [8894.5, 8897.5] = 22.27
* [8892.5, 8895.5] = 22.29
